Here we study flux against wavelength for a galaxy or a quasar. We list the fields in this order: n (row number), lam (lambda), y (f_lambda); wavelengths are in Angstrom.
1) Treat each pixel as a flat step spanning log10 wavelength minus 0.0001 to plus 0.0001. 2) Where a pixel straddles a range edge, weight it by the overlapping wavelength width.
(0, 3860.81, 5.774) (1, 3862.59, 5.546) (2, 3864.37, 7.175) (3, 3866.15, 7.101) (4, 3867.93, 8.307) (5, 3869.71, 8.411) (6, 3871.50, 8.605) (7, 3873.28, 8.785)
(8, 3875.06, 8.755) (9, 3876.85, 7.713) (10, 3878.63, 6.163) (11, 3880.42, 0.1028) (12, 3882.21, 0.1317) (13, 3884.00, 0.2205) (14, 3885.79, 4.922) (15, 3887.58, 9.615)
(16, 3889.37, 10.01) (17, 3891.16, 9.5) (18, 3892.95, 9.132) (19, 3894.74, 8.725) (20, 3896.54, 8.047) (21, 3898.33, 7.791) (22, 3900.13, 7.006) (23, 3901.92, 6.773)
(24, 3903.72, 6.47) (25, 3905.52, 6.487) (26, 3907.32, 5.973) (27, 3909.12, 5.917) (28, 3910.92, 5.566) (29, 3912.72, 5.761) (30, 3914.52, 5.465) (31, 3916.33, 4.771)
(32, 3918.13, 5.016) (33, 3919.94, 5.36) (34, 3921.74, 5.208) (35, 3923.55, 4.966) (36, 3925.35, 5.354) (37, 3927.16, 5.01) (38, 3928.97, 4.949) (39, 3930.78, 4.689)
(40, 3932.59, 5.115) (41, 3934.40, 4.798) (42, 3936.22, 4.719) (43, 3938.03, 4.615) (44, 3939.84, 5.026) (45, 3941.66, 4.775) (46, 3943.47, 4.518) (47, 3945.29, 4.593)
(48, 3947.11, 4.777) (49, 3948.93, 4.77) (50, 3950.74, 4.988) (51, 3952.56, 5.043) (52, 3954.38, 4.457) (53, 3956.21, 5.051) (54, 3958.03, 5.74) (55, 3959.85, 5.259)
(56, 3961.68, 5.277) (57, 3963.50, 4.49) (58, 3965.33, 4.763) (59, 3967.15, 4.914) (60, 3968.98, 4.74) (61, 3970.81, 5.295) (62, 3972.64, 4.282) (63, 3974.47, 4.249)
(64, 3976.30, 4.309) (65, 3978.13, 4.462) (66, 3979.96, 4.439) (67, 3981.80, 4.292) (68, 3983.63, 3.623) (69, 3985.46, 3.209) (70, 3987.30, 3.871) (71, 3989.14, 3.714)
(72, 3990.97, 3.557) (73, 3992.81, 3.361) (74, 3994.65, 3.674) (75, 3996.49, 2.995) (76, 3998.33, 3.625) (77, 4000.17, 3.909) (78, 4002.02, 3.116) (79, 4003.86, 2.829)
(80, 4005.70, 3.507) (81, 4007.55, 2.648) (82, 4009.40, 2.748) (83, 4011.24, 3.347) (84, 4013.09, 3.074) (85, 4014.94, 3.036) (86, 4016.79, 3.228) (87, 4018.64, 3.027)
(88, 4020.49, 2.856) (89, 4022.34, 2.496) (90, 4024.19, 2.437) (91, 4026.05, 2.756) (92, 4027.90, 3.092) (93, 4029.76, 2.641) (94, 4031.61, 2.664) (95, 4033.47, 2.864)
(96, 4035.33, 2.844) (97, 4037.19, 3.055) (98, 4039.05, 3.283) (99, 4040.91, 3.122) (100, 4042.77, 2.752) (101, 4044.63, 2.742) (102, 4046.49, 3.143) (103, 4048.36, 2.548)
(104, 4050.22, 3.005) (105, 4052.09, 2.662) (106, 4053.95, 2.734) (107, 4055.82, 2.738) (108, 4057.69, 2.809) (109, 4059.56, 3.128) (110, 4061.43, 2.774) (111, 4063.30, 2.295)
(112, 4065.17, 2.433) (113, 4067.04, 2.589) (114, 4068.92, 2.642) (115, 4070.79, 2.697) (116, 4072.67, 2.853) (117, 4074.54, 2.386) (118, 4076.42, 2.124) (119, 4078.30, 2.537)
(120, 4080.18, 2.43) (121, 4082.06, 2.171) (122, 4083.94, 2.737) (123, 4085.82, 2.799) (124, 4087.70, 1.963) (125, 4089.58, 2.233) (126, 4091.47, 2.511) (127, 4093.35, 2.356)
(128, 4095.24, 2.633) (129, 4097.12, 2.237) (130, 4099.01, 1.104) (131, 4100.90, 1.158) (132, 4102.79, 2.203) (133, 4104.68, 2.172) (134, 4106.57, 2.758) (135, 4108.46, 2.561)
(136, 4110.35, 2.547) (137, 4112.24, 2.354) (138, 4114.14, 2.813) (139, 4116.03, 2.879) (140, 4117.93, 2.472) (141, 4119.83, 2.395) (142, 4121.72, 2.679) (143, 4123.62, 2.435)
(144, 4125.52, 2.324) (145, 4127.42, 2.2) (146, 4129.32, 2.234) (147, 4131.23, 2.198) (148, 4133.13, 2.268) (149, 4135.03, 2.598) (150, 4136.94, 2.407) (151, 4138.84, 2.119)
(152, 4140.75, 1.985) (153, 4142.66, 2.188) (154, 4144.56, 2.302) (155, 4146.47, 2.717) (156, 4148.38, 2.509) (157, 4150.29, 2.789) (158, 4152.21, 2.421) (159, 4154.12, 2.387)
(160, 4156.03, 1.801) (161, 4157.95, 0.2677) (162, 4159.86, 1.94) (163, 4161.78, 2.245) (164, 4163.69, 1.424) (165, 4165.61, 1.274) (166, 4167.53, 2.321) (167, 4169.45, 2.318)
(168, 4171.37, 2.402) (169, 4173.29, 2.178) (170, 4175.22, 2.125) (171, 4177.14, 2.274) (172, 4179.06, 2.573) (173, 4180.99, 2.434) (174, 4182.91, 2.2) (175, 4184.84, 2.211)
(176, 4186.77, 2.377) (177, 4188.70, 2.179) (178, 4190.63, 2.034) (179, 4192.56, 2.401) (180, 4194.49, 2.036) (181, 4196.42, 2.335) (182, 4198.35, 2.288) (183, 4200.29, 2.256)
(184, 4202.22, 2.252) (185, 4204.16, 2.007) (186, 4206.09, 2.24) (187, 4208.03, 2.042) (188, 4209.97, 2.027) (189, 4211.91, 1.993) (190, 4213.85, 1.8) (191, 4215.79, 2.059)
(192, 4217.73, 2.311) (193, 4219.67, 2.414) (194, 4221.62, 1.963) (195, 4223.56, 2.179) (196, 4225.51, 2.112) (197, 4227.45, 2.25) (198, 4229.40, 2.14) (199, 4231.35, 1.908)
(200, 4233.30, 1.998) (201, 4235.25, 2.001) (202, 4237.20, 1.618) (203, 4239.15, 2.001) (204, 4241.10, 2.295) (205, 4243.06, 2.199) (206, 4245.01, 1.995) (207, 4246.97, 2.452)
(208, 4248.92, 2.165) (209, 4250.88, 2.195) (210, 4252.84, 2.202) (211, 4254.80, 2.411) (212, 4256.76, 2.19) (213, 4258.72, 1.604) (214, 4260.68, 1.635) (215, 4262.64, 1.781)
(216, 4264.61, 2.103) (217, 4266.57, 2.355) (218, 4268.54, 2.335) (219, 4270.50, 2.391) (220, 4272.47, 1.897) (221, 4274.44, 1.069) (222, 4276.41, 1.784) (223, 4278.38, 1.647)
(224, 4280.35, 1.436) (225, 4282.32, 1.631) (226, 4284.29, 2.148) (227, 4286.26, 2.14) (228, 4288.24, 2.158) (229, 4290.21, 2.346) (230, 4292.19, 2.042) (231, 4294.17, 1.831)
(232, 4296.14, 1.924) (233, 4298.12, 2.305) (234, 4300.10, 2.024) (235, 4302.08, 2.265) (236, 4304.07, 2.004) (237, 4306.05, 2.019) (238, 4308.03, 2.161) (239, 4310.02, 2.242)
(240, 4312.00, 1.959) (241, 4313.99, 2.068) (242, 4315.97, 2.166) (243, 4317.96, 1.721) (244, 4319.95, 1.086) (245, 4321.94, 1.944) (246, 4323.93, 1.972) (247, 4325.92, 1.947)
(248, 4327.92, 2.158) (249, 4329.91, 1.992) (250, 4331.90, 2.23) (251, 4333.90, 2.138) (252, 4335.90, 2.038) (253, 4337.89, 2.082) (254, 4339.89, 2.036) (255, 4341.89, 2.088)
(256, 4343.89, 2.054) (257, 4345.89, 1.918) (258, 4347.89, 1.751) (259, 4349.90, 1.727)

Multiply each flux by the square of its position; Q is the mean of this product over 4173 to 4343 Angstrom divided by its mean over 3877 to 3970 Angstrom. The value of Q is 0.45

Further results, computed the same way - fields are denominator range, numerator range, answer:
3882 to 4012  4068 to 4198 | 0.50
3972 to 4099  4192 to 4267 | 0.78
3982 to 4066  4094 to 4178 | 0.77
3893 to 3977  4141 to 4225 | 0.45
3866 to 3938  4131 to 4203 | 0.41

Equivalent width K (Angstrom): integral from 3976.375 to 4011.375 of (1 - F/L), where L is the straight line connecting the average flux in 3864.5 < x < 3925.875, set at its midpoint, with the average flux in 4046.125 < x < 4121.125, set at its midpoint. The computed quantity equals 6.7 Angstrom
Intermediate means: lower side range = 6.43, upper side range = 2.48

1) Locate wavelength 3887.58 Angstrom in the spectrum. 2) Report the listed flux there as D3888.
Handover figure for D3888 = 9.615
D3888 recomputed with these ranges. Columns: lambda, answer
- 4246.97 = 2.452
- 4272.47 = 1.897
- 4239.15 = 2.001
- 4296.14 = 1.924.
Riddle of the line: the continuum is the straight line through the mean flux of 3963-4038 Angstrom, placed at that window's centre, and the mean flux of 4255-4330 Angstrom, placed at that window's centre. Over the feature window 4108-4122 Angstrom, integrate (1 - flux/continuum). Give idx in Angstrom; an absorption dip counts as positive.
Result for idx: 1.53 Angstrom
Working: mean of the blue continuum 3.5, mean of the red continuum 1.96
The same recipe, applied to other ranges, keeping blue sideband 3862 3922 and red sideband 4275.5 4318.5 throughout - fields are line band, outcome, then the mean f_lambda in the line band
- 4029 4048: 7.68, 2.9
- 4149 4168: 8.91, 1.89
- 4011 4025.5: 6.22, 2.91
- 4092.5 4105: 6.65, 1.97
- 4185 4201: 4.67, 2.24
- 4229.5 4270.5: 7.10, 2.08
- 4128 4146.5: 7.34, 2.28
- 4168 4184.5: 5.11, 2.31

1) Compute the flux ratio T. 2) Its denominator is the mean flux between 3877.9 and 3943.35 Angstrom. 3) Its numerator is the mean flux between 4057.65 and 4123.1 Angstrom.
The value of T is 0.4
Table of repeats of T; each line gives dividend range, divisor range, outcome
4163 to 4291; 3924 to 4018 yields 0.49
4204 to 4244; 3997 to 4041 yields 0.69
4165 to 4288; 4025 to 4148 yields 0.83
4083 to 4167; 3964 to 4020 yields 0.60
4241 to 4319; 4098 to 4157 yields 0.87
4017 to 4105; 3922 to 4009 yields 0.59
